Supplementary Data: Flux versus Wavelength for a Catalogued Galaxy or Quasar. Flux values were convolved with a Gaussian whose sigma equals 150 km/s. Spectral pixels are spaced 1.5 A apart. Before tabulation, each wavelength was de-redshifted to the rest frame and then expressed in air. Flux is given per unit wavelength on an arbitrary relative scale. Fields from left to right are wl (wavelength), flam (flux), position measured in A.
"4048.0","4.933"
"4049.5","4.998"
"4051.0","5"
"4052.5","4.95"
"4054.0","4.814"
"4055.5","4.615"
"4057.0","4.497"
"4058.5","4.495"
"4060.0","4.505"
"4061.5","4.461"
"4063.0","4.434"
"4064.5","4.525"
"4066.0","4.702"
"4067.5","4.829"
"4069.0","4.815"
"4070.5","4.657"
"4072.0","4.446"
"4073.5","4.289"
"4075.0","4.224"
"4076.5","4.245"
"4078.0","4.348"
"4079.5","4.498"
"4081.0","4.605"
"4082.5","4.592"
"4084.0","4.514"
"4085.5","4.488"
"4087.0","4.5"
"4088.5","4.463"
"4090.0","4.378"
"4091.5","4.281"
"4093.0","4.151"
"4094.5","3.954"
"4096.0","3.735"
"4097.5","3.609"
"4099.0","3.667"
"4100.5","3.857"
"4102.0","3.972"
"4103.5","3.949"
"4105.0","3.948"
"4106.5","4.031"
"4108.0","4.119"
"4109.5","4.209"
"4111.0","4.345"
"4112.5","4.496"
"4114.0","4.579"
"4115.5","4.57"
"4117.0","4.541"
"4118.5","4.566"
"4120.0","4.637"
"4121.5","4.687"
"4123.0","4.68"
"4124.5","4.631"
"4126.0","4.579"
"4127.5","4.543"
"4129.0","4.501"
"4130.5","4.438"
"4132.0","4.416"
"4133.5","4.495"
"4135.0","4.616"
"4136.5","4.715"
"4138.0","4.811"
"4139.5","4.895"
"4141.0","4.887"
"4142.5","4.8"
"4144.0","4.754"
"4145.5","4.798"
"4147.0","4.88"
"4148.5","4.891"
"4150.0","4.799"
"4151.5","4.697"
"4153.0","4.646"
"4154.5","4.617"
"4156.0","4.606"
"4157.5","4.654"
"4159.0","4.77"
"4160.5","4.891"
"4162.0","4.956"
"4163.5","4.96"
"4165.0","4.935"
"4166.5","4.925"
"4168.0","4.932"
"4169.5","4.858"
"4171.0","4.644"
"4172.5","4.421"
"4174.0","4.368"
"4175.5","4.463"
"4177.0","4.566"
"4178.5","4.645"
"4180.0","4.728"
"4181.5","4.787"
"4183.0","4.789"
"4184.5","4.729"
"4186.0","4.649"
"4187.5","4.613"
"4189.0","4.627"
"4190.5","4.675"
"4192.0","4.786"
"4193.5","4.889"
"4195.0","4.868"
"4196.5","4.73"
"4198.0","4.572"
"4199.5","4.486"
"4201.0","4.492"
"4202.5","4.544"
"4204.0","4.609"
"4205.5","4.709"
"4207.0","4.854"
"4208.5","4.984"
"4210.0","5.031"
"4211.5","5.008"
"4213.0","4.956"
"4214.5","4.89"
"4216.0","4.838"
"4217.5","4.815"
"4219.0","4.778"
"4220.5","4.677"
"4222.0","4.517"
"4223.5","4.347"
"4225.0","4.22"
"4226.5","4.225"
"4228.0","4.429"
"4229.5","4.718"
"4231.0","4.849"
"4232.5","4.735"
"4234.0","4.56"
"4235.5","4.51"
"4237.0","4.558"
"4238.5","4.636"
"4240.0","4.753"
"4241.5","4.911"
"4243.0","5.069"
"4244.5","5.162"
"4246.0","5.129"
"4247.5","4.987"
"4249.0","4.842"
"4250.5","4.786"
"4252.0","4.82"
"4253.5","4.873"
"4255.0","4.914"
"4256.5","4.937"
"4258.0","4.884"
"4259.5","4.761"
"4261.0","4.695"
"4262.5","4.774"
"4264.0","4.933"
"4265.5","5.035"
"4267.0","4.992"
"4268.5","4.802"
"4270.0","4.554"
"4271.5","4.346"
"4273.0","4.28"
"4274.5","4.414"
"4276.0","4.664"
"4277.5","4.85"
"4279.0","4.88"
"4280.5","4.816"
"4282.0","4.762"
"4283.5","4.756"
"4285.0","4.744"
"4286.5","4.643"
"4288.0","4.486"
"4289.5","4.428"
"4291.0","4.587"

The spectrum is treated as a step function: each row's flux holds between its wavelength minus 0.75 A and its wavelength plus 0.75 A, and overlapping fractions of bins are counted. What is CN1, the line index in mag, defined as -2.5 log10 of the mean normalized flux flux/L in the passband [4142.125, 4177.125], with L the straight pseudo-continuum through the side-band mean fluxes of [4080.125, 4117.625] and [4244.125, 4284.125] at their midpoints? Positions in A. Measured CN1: -0.07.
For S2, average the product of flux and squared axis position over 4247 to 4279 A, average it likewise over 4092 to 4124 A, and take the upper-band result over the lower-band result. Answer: 1.22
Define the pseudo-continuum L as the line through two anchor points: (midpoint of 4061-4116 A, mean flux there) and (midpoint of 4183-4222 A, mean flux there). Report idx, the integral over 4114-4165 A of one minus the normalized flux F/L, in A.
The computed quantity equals -2.2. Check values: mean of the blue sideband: 4.31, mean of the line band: 4.7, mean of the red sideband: 4.75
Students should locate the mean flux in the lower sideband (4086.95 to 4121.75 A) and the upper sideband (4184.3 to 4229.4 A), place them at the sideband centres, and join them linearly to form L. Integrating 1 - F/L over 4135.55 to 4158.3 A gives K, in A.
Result -1.85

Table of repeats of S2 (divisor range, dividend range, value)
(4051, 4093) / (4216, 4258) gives 1.13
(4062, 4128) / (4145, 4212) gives 1.13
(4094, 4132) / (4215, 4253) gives 1.17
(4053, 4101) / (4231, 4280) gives 1.19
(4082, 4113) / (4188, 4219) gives 1.21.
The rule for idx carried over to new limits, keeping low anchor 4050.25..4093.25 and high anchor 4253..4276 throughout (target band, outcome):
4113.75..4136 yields 0.1 A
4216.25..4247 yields 0.1 A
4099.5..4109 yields 1.2 A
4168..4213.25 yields -0.4 A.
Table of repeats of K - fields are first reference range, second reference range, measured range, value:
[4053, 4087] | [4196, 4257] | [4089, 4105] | 2.1 A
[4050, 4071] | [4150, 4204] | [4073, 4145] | 4.4 A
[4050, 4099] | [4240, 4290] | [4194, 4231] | 0.1 A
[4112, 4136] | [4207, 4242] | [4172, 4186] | 0.1 A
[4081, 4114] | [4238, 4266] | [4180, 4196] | -0.5 A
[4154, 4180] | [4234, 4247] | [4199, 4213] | 0.0 A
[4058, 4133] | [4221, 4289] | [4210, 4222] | -0.5 A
